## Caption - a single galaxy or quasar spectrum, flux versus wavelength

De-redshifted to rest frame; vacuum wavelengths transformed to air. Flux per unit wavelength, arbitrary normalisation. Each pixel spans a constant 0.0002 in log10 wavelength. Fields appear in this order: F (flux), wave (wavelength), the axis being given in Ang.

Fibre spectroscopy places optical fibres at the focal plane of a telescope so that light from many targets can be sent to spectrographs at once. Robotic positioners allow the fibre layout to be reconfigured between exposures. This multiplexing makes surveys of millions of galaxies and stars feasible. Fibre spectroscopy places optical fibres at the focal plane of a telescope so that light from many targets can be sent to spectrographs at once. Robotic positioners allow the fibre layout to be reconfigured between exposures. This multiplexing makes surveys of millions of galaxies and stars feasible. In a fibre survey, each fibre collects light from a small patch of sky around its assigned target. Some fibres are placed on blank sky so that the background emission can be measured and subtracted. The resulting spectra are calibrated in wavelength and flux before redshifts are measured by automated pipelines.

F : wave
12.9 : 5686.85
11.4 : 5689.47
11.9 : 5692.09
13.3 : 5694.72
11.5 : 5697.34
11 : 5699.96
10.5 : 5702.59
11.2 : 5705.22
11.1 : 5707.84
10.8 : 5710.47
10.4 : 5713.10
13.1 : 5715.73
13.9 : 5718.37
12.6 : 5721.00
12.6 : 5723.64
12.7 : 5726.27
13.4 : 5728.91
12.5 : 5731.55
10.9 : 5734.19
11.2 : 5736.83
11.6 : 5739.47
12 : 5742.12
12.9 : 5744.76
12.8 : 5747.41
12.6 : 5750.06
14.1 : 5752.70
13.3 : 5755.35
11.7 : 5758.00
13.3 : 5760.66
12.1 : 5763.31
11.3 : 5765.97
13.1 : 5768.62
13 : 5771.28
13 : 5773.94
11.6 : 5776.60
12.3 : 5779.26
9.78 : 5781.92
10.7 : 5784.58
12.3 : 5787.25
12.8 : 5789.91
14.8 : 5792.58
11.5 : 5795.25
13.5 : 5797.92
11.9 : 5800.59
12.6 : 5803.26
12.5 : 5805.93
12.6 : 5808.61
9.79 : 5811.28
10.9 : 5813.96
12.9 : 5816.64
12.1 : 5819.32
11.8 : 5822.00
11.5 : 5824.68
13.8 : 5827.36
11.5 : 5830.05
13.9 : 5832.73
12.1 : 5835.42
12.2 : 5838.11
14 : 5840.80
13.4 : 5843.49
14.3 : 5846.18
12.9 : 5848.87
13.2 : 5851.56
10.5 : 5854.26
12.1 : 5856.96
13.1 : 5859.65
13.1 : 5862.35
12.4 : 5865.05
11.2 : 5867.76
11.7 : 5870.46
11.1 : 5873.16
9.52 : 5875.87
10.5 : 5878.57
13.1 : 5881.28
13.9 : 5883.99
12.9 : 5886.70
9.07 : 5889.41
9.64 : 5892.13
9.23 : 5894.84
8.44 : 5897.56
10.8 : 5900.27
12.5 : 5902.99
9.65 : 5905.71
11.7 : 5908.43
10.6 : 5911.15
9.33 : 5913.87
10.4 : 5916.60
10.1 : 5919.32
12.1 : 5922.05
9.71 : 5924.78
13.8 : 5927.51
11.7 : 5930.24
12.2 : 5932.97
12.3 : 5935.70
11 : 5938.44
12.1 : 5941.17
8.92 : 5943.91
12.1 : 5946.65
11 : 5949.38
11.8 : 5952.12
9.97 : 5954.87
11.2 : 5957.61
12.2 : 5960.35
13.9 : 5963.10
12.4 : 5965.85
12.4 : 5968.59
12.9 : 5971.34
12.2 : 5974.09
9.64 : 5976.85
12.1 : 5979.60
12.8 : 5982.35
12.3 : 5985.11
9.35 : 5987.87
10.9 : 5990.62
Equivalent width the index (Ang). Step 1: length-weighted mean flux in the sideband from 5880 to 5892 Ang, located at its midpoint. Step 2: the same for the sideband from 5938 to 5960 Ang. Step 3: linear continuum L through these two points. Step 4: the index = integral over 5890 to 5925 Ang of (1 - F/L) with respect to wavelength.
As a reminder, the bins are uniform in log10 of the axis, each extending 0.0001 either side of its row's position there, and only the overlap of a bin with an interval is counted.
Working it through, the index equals 4.0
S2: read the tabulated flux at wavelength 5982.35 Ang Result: 12.8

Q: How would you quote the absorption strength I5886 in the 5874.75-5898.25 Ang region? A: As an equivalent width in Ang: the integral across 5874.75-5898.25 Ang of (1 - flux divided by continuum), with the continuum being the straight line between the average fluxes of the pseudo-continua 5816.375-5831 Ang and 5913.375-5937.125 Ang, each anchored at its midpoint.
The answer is 1.9 Ang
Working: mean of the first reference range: 12.2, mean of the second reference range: 11.4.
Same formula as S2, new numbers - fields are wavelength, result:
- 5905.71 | 9.65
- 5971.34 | 12.9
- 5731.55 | 12.5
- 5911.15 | 10.6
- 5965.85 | 12.4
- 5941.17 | 12.1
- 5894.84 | 9.23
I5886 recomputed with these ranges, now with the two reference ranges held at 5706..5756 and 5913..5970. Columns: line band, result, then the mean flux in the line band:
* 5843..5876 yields -1.3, 12.3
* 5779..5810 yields -0.5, 12.3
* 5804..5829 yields 0.0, 12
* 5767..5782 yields -0.2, 12.3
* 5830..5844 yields -1.2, 12.9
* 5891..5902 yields 1.9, 9.63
